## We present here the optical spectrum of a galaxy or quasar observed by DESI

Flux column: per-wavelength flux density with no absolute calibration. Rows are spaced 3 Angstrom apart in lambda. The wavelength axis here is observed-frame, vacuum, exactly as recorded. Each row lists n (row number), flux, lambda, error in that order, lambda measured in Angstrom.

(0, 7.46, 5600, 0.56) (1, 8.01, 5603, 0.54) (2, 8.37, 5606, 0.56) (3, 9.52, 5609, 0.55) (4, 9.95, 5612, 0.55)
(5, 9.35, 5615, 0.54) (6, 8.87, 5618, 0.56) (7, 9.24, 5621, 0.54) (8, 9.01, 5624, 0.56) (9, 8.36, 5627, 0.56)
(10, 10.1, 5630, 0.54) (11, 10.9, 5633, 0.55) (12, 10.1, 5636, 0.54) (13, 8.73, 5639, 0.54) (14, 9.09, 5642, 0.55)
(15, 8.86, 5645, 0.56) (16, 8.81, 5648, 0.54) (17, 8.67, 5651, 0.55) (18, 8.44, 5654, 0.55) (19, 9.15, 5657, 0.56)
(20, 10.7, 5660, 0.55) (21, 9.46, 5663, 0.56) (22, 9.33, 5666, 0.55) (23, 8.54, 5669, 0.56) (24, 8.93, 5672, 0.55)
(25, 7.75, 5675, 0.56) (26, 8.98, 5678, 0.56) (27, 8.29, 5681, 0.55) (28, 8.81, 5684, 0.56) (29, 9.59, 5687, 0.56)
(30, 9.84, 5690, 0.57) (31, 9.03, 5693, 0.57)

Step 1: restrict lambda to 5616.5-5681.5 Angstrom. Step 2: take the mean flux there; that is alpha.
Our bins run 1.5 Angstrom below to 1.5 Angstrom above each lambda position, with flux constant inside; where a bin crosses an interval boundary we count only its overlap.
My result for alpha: 9.12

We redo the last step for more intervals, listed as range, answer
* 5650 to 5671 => 9.19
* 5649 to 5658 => 8.73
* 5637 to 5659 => 8.89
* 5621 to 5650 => 9.31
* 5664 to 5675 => 8.8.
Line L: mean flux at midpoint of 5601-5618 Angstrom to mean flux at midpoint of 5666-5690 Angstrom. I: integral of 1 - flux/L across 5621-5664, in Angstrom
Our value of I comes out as -2.0 Angstrom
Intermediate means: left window 8.98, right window 8.81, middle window 9.31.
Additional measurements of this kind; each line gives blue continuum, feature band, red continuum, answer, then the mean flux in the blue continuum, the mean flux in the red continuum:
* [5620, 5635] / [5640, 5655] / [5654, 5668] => 1.2 Angstrom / 9.55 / 9.49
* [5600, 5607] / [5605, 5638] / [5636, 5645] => -3.4 Angstrom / 8.02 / 9.1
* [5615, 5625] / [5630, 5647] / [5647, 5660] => -1.0 Angstrom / 9.09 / 8.99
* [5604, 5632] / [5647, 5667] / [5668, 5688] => -0.8 Angstrom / 9.21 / 8.68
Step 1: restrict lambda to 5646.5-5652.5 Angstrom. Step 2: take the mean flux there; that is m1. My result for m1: 8.74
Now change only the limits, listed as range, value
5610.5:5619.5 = 9.39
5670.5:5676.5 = 8.34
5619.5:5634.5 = 9.52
